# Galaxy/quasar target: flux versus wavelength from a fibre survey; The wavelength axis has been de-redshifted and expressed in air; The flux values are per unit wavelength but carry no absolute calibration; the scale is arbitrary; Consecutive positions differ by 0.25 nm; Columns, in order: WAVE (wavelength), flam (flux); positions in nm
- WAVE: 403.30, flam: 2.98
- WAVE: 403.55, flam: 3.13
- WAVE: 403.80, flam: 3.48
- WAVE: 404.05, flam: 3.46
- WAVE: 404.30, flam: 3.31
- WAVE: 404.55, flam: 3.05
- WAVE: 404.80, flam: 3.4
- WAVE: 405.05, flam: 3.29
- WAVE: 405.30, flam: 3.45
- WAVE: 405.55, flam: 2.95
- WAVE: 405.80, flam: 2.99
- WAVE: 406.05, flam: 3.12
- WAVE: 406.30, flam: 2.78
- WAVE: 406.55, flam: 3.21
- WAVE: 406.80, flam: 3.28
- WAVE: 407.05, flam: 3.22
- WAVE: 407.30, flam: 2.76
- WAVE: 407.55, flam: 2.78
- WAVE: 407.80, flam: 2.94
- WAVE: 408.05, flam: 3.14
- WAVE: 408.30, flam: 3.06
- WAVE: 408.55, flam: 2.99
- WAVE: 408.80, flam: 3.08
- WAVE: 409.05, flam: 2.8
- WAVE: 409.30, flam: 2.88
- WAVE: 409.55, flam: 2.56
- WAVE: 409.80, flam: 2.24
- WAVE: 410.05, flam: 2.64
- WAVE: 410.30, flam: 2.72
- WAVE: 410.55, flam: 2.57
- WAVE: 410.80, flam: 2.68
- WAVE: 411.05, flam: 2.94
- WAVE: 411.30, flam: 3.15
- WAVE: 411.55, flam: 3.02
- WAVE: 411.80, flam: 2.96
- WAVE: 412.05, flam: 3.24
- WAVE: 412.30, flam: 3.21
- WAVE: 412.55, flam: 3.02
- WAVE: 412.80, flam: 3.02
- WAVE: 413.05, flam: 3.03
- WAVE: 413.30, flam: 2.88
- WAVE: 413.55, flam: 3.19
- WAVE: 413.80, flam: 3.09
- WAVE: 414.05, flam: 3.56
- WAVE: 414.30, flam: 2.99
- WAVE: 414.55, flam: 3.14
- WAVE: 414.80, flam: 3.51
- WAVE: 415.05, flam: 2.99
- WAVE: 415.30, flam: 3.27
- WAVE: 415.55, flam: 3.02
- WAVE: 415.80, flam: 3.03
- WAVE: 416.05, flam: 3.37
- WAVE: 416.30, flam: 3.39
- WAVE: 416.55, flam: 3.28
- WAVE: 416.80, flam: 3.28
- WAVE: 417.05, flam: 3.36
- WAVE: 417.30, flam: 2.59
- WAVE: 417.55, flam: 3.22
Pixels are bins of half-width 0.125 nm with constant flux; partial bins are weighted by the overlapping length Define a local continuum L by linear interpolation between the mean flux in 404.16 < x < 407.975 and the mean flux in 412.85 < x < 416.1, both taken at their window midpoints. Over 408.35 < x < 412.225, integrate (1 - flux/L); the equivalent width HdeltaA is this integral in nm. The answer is 0.36 nm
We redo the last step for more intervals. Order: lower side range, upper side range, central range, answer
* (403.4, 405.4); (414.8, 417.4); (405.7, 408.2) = 0.20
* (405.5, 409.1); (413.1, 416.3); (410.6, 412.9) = 0.07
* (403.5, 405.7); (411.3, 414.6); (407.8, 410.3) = 0.29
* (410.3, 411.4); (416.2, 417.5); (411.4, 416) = -0.21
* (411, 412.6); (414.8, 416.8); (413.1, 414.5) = 0.01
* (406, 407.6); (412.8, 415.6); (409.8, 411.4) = 0.18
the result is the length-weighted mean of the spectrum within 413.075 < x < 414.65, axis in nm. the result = 3.13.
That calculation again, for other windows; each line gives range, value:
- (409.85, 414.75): 3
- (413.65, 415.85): 3.18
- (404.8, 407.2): 3.15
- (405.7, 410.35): 2.91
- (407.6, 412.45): 2.88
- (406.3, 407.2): 3.16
